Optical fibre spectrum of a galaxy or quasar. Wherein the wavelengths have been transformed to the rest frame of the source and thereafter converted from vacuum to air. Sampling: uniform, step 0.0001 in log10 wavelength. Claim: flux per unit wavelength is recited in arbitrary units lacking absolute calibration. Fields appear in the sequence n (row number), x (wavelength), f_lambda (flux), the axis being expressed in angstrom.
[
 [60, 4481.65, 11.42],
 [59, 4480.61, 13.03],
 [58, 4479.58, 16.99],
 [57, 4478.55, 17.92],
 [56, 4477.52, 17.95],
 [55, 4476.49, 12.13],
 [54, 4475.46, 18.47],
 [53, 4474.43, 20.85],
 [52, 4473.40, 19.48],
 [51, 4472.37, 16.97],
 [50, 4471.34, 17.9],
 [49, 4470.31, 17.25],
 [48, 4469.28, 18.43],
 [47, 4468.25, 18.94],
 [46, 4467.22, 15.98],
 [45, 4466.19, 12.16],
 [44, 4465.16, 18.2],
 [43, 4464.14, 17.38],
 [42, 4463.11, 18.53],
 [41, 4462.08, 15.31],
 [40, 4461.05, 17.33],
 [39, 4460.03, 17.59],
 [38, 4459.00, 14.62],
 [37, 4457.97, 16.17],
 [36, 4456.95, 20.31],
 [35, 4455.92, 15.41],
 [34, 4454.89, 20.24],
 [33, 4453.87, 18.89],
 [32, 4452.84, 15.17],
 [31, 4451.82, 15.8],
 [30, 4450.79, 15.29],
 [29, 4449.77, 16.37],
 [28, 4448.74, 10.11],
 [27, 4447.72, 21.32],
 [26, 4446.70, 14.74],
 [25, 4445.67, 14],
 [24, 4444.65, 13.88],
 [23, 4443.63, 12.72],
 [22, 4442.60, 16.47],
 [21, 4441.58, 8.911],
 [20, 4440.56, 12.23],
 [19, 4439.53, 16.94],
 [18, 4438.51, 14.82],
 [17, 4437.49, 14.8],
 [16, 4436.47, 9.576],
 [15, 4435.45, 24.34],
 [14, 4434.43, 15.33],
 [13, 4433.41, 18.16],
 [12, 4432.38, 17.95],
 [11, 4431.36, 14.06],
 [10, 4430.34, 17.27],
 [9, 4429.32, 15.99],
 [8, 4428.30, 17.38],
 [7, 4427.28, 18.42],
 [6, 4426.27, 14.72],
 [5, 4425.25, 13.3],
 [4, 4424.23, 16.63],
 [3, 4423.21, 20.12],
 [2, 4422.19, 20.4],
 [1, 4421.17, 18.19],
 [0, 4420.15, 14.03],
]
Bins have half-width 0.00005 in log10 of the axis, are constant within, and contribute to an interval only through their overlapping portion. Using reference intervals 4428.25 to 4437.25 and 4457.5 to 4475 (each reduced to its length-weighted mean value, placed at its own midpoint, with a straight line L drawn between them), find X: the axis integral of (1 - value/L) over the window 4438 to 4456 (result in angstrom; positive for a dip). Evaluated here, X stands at 1.80 angstrom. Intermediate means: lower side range 16.6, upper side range 17.2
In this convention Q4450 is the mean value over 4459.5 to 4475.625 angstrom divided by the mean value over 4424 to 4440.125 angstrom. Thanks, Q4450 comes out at 1.08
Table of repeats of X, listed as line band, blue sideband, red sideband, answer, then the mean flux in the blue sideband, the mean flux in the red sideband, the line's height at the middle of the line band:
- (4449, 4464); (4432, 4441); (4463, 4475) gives 0.2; 16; 17.6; 17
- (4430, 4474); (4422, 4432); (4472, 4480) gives 2.5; 16.7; 17.6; 17.2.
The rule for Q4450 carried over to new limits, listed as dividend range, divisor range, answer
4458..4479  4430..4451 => 1.13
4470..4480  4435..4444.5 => 1.22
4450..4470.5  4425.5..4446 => 1.10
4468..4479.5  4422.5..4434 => 1.06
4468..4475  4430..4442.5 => 1.21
